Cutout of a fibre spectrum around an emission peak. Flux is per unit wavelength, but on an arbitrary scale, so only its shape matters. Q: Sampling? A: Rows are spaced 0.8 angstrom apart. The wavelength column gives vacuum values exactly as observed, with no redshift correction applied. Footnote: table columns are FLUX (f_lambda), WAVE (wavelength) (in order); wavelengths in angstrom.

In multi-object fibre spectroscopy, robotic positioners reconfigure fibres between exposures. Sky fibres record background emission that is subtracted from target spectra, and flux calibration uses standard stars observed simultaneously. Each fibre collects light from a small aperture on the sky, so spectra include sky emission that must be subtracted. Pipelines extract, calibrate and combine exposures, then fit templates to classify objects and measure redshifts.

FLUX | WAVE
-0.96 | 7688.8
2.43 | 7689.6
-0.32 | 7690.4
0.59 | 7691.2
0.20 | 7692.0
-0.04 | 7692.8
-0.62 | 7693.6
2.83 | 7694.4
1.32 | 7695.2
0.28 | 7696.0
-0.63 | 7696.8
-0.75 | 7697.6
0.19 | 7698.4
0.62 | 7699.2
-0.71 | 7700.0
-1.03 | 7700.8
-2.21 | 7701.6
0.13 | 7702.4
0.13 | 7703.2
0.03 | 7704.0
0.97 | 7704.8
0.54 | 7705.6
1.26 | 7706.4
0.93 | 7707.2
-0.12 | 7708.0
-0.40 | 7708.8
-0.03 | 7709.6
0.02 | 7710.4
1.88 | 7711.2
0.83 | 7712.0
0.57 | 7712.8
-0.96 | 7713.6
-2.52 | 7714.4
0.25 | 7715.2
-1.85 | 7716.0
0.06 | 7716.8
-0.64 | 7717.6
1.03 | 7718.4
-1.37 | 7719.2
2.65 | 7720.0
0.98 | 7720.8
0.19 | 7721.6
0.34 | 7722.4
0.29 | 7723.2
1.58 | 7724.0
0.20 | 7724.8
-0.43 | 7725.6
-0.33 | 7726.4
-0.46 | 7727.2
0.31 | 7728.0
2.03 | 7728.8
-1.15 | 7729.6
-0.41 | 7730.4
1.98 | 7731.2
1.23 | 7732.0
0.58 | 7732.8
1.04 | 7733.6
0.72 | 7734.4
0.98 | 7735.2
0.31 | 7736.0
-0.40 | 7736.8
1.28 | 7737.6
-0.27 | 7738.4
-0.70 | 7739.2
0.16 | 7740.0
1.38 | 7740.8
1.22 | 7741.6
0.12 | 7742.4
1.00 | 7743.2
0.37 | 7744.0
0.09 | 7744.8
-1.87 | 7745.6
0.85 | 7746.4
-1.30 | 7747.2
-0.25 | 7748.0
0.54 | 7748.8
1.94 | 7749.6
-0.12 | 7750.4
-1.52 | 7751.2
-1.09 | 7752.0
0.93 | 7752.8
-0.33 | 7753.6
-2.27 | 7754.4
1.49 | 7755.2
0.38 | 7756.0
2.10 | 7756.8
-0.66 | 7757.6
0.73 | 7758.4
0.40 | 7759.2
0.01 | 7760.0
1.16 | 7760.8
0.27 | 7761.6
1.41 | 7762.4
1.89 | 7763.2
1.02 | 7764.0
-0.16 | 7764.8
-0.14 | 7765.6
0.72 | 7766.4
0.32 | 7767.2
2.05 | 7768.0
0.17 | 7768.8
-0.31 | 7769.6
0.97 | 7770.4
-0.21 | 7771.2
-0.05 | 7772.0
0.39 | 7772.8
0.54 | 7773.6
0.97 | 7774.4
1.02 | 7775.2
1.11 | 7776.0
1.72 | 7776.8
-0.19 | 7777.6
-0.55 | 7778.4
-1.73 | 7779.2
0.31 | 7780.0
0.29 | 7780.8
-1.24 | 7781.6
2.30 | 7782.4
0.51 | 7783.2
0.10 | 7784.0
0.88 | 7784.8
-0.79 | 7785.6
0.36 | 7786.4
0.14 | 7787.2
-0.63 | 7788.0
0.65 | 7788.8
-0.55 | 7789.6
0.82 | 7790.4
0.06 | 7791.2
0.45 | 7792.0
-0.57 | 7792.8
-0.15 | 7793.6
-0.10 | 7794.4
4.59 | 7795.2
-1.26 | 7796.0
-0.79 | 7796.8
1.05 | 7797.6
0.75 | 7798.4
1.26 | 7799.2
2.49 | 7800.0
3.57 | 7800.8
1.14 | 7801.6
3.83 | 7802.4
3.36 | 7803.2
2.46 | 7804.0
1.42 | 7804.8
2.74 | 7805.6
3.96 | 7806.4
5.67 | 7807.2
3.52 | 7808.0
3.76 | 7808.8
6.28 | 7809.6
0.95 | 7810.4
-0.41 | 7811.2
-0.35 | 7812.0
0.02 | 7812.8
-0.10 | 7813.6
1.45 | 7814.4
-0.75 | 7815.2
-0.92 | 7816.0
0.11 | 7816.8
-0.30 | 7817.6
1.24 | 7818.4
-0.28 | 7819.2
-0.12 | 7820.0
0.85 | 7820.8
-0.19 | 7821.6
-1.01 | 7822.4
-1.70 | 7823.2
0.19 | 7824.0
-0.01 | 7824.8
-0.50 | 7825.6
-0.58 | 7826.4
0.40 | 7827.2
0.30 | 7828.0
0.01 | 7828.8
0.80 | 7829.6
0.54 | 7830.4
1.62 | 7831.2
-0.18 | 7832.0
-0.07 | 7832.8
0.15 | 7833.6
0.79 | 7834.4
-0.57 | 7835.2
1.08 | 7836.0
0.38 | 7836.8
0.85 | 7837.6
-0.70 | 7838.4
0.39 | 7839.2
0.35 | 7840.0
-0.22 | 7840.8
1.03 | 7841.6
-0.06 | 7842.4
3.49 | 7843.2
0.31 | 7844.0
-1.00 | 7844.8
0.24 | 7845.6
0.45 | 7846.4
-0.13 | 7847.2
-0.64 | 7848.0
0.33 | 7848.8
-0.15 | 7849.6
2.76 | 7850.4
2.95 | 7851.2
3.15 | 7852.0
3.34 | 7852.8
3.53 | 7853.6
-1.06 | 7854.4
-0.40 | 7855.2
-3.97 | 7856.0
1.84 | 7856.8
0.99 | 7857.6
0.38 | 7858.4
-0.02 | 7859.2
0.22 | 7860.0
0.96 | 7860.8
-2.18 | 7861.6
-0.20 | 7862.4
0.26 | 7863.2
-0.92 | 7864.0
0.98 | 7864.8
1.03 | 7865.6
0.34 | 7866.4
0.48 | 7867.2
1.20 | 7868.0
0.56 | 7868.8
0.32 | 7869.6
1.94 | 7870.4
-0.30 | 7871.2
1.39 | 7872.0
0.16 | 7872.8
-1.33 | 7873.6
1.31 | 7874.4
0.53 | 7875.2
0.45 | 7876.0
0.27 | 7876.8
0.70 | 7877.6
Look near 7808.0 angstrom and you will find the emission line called [O II] 3727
